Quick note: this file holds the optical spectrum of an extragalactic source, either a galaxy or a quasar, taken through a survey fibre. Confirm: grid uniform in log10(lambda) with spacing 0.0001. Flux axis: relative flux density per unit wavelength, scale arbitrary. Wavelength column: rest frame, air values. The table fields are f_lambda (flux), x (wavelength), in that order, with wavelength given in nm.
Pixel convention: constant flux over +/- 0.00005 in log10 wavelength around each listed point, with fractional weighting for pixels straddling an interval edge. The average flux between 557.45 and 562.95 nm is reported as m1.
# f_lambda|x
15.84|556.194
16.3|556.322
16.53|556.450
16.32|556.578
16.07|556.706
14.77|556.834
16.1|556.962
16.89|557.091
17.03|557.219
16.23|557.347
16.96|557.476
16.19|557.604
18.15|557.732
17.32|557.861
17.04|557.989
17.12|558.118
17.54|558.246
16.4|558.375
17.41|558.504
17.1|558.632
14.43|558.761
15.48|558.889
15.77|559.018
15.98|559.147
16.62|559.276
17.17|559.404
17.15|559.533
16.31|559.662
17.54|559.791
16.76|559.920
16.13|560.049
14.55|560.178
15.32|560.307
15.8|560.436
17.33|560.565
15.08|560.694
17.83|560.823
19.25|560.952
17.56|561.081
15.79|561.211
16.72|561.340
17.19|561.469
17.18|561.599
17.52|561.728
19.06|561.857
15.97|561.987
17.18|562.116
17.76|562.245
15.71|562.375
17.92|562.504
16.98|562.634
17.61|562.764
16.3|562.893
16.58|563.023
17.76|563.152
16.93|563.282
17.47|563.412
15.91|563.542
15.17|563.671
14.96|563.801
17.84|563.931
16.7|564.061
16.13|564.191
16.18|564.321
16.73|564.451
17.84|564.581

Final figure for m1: 16.8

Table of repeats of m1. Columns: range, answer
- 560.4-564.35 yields 16.9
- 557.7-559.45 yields 16.6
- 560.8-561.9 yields 17.5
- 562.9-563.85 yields 16.4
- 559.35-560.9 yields 16.4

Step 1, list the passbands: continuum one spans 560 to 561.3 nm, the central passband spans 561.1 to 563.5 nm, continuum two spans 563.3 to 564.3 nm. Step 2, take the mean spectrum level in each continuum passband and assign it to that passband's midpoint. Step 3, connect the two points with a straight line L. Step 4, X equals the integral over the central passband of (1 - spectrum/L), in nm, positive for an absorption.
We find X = -0.10 nm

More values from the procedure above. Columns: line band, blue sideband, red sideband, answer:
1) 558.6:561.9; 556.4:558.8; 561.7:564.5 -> 0.02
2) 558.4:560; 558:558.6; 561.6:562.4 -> 0.06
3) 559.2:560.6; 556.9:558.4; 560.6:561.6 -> 0.05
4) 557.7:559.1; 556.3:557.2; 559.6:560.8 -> -0.04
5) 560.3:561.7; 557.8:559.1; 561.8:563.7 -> -0.01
